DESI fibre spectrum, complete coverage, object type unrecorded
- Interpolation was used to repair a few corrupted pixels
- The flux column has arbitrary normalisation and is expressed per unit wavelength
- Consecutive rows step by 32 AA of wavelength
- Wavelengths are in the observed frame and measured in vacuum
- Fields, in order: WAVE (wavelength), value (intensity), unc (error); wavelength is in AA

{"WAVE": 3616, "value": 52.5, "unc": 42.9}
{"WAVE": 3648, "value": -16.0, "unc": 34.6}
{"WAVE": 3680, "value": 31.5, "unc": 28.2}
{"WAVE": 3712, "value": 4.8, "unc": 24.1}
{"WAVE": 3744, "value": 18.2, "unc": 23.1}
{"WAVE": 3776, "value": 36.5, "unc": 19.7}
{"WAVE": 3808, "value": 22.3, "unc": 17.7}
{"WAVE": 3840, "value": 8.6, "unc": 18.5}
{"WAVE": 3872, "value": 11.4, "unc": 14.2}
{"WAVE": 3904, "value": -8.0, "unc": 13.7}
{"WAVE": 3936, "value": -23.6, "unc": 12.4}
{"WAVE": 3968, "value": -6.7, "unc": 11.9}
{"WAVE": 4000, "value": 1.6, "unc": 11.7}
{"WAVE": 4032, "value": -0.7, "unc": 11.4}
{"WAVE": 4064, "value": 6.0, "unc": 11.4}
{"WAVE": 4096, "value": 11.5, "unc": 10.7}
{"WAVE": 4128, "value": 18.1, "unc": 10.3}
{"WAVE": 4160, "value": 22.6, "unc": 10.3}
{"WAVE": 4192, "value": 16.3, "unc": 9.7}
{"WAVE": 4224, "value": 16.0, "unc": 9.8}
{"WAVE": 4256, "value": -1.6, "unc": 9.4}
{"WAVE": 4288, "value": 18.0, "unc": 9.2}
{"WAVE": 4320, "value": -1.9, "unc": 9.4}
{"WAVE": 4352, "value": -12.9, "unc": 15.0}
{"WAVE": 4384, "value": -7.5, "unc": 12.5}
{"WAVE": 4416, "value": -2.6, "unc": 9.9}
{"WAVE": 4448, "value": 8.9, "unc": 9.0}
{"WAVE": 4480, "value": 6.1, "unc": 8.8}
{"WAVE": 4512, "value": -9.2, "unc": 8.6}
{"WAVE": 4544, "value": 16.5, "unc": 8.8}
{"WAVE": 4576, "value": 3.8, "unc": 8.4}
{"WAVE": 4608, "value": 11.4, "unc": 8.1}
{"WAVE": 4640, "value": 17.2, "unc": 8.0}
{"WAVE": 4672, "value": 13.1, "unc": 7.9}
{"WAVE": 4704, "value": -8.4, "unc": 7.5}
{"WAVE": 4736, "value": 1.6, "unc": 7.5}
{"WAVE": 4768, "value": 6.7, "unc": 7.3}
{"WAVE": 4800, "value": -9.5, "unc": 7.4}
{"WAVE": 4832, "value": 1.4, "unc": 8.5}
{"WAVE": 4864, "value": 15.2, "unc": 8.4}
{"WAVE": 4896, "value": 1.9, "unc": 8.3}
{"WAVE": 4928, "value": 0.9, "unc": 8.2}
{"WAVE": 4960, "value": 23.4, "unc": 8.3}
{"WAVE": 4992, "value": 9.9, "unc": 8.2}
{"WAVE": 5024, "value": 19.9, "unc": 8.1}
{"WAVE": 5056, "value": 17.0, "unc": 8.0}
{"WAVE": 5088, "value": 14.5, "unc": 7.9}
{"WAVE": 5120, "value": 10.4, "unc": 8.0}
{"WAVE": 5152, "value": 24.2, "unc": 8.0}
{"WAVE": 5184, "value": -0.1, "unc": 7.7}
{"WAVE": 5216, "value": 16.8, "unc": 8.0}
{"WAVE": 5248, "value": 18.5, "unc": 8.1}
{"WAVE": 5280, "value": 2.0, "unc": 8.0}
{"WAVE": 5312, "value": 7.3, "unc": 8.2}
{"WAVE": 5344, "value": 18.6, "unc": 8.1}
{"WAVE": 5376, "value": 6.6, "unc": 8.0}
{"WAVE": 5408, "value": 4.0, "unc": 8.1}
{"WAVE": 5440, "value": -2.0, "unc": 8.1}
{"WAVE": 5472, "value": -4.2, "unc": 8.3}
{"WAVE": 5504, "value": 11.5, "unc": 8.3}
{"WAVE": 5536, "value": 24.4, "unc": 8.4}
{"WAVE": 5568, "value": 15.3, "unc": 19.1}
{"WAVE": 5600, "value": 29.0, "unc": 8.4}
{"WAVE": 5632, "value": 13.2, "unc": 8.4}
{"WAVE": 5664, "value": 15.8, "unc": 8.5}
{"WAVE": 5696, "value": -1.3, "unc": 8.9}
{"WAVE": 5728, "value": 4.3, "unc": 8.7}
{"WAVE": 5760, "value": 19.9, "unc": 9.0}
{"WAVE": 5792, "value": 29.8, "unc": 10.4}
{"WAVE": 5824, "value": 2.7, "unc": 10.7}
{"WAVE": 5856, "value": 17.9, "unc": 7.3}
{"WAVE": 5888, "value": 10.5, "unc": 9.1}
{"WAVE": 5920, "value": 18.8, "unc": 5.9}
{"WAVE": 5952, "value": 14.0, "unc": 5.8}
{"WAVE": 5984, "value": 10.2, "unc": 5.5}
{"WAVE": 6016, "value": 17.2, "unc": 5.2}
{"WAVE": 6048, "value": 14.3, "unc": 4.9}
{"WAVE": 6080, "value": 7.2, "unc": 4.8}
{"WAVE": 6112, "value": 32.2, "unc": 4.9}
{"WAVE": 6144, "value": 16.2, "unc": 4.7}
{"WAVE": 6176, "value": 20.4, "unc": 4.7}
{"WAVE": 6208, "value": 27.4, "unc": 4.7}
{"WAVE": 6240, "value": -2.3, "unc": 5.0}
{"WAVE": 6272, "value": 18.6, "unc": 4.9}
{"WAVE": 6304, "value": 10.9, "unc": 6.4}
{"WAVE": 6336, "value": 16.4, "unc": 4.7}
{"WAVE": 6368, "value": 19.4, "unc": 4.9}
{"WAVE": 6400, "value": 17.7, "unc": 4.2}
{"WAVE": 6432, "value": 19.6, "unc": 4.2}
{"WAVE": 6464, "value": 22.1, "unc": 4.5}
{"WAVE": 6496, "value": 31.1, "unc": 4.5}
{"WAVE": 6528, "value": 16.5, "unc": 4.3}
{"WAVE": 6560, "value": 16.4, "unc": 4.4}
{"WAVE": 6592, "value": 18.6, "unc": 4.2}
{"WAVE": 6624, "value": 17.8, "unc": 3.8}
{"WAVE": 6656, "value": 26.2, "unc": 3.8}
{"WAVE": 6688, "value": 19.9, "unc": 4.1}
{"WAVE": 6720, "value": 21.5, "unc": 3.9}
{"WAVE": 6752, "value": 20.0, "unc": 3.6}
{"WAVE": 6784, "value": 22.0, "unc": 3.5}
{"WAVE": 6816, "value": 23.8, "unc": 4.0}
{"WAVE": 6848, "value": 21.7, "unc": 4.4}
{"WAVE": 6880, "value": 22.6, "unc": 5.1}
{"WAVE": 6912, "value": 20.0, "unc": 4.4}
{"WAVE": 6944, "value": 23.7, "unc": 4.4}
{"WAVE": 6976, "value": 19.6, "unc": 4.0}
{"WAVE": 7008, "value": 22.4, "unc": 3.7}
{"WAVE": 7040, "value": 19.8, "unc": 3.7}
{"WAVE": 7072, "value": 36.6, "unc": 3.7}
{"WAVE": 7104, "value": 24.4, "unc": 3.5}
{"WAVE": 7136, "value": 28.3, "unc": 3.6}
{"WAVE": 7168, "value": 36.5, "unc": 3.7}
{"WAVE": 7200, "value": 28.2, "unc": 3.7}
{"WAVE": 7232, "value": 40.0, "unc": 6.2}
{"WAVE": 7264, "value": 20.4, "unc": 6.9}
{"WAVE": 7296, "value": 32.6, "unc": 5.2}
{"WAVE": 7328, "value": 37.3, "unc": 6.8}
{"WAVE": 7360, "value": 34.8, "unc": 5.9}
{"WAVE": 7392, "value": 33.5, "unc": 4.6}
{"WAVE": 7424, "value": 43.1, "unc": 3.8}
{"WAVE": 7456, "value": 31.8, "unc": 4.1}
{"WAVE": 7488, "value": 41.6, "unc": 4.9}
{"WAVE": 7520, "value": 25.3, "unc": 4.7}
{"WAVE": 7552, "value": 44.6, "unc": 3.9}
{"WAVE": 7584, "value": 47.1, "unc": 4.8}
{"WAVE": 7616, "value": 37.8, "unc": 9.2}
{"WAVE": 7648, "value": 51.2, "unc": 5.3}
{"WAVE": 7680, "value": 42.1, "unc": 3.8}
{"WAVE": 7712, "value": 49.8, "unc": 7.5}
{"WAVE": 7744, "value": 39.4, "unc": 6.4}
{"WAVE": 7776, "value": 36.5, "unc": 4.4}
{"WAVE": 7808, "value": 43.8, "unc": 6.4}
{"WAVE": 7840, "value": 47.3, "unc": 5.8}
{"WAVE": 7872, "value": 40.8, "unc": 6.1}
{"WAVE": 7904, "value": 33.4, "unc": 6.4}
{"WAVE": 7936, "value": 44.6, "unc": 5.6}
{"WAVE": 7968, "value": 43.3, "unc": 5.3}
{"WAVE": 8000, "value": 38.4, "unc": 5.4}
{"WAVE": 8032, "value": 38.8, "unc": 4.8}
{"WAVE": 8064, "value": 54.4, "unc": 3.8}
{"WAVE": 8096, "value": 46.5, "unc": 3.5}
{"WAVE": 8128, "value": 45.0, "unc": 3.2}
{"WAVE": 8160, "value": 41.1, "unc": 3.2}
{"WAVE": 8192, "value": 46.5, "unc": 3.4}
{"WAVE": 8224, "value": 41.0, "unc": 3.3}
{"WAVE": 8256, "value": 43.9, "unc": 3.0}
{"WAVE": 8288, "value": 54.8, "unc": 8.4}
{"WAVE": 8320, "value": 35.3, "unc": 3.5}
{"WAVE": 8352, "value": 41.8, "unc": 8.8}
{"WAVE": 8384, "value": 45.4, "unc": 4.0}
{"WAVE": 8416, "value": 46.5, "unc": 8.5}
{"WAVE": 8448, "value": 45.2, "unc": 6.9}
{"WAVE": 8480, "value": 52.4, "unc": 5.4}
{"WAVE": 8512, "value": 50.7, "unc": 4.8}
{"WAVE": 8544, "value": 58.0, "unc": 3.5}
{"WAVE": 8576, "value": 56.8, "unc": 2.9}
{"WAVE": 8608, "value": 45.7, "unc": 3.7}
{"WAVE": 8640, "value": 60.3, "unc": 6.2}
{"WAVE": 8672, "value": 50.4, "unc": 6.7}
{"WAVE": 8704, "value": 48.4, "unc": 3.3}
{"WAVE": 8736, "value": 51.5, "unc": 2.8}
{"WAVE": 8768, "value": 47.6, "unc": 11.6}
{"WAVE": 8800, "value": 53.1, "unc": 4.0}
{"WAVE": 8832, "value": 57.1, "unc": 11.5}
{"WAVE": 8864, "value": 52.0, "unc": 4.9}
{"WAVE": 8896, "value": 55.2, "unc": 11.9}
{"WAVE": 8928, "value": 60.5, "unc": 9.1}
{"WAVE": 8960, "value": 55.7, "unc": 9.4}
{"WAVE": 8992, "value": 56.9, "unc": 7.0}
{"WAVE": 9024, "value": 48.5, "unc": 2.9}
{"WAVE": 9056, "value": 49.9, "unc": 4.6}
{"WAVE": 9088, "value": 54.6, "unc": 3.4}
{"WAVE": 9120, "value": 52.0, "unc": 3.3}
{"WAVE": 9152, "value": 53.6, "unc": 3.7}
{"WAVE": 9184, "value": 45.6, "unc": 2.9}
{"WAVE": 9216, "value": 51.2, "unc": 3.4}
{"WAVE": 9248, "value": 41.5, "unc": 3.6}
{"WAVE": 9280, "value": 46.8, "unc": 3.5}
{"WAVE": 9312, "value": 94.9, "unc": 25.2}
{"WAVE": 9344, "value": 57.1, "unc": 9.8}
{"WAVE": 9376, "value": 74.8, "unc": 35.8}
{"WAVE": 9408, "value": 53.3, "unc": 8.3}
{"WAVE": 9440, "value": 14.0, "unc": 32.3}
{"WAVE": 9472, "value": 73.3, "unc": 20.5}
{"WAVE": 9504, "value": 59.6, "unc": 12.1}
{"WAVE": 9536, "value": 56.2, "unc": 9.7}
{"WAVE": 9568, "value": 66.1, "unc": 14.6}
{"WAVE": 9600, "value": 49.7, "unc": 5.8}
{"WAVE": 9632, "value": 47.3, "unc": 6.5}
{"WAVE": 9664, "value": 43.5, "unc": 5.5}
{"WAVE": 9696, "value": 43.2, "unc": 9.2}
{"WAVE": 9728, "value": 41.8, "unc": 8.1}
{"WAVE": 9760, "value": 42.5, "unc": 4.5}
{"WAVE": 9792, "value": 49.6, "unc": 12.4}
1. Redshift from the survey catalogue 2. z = 0.90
